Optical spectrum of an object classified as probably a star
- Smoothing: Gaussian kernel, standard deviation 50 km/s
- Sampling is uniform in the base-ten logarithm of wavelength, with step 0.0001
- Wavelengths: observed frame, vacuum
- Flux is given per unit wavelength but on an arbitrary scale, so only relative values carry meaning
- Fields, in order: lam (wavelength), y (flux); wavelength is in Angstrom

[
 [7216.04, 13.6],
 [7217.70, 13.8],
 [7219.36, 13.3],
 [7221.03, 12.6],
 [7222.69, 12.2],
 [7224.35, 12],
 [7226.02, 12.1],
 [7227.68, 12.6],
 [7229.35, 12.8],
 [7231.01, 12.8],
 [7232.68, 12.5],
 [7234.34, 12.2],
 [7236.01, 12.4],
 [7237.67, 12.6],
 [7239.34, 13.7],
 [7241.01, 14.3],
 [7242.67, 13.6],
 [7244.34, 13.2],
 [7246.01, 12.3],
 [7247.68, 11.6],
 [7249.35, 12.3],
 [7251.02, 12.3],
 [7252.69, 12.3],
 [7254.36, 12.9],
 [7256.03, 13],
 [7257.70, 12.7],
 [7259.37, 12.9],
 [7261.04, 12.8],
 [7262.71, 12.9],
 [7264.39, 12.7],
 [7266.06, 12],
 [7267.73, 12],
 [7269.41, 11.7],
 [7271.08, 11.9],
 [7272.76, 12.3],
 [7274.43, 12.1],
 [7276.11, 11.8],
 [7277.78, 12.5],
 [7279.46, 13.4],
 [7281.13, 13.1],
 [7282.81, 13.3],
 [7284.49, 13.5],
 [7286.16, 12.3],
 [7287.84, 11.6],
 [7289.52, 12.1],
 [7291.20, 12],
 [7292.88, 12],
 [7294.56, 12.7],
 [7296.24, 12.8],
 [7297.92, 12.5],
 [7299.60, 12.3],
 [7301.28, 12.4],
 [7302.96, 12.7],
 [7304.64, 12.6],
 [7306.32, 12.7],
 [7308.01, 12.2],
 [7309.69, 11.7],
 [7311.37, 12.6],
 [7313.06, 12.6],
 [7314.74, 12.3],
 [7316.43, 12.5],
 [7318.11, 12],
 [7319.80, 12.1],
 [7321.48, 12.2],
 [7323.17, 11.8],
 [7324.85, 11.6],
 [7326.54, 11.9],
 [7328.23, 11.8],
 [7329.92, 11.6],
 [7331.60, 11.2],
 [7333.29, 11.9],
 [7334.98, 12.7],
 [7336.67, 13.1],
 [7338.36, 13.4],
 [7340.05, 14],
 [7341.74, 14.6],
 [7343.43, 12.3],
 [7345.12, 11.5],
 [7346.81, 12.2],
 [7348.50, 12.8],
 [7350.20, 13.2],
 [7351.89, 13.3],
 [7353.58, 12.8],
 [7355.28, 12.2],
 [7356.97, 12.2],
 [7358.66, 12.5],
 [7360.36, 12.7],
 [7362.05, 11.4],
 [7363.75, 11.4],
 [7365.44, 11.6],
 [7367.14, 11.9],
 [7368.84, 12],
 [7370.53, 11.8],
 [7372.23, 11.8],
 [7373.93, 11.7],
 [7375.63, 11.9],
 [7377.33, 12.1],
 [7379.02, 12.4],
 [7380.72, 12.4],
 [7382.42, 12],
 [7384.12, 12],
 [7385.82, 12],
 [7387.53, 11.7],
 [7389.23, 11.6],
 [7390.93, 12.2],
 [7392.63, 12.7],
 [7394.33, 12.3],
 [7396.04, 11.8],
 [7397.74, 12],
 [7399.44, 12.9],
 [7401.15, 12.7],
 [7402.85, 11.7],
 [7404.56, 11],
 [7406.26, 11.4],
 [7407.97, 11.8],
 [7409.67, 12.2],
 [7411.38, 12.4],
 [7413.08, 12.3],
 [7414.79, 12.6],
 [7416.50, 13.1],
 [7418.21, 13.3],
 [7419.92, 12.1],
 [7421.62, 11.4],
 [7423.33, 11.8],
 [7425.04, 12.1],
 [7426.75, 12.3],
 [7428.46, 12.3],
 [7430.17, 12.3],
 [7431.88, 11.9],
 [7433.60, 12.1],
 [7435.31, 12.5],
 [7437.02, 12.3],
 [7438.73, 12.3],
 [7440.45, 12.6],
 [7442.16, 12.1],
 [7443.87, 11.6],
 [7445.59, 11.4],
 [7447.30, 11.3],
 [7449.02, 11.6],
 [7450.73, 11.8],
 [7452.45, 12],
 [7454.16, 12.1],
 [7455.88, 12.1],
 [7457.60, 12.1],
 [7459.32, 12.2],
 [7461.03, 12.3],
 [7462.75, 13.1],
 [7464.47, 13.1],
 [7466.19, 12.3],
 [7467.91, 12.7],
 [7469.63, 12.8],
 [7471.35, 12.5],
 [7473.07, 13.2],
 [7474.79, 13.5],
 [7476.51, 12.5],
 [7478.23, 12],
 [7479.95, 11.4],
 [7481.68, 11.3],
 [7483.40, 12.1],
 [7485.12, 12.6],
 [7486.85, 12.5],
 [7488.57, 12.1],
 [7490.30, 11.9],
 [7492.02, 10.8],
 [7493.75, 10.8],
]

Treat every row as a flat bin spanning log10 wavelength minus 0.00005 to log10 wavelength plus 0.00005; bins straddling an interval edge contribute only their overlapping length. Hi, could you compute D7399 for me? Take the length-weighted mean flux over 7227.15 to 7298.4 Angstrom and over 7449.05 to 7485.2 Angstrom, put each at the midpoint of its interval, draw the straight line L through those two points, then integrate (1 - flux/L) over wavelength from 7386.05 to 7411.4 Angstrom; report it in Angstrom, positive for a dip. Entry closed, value 0.84 Angstrom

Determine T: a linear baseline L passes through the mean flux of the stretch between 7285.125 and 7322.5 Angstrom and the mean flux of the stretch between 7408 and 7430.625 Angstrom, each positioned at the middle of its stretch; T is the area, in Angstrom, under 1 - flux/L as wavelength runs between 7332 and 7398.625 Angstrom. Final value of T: 0.1 Angstrom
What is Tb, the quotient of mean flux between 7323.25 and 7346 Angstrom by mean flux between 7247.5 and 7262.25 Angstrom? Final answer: 1.0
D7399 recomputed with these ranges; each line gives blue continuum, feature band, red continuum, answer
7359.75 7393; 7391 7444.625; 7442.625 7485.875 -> -0.50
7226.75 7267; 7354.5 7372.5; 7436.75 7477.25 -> 0.77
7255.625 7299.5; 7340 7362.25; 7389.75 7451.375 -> -0.71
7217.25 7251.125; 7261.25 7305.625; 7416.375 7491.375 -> 0.61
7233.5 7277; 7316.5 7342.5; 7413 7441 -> 0.12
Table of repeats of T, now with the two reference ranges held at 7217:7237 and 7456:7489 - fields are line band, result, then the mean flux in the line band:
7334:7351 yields -0.6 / 13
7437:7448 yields 0.5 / 11.9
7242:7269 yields 0.0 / 12.6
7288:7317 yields 0.4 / 12.4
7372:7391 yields 0.8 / 12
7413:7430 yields 0.2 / 12.3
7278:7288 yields -0.3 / 12.9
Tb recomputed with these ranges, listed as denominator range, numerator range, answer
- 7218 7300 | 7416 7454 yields 0.96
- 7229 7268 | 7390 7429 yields 0.96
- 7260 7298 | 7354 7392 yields 0.96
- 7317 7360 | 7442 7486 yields 0.98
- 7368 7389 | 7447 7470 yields 1.02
